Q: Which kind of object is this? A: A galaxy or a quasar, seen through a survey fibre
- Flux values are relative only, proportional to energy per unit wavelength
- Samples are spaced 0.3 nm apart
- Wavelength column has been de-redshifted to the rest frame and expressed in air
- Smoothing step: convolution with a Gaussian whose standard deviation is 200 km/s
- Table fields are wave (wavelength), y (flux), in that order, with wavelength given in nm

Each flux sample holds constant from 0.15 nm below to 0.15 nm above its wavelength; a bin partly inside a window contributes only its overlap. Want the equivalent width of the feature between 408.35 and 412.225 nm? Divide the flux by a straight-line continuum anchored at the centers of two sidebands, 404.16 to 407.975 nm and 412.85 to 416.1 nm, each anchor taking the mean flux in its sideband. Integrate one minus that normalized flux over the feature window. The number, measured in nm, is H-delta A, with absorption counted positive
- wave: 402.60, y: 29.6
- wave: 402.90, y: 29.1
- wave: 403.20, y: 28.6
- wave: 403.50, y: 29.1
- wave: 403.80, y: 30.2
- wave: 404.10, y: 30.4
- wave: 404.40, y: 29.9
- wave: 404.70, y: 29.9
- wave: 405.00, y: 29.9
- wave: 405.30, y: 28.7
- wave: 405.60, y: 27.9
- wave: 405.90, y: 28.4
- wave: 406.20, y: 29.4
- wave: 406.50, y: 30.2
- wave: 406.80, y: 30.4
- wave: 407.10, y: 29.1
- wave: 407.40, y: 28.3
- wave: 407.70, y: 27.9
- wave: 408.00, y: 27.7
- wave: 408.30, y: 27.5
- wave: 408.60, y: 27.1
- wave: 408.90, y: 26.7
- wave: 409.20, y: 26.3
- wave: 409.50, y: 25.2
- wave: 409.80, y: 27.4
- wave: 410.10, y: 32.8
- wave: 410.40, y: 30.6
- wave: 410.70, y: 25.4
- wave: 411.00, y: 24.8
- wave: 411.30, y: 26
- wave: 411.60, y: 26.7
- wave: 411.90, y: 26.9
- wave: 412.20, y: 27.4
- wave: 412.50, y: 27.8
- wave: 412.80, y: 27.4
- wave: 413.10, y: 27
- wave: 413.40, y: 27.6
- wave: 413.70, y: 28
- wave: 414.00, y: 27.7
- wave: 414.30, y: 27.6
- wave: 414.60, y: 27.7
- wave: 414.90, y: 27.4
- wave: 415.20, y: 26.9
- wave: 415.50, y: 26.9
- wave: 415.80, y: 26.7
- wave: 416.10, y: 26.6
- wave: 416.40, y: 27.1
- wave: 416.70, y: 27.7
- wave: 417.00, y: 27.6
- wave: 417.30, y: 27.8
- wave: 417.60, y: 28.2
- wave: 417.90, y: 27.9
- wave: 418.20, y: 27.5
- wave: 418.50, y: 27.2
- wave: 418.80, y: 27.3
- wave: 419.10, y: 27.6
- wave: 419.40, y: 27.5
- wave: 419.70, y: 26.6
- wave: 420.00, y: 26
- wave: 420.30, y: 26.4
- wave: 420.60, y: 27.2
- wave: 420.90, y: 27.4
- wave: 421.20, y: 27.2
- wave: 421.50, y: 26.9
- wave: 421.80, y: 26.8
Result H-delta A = 0.14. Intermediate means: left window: 29.1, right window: 27.3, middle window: 27.2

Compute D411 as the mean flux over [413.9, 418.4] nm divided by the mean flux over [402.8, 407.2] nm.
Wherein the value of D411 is 0.93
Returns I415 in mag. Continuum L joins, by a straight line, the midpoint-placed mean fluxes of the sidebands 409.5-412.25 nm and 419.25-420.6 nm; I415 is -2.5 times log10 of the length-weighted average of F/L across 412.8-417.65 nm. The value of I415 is -0.01 mag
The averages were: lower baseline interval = 27.4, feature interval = 27.4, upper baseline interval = 26.7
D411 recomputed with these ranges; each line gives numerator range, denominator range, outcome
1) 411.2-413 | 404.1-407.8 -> 0.93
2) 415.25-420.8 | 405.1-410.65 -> 0.96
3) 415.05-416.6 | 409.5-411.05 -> 0.96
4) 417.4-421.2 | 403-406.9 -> 0.93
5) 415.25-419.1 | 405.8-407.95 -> 0.94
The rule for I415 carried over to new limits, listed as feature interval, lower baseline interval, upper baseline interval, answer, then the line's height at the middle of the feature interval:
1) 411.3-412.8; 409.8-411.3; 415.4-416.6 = 0.025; 27.7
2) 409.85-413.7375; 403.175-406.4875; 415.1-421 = 0.027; 28.2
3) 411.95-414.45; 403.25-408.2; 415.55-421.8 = 0.020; 28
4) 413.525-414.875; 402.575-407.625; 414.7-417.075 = -0.010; 27.5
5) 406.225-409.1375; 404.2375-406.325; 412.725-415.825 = 0.015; 28.7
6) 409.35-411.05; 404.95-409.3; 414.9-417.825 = 0.005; 28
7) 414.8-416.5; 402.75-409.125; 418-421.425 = 0.028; 27.6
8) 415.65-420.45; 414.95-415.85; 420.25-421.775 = -0.010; 27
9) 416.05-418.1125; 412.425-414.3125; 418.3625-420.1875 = -0.015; 27.2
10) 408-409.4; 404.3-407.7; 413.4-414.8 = 0.070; 28.7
